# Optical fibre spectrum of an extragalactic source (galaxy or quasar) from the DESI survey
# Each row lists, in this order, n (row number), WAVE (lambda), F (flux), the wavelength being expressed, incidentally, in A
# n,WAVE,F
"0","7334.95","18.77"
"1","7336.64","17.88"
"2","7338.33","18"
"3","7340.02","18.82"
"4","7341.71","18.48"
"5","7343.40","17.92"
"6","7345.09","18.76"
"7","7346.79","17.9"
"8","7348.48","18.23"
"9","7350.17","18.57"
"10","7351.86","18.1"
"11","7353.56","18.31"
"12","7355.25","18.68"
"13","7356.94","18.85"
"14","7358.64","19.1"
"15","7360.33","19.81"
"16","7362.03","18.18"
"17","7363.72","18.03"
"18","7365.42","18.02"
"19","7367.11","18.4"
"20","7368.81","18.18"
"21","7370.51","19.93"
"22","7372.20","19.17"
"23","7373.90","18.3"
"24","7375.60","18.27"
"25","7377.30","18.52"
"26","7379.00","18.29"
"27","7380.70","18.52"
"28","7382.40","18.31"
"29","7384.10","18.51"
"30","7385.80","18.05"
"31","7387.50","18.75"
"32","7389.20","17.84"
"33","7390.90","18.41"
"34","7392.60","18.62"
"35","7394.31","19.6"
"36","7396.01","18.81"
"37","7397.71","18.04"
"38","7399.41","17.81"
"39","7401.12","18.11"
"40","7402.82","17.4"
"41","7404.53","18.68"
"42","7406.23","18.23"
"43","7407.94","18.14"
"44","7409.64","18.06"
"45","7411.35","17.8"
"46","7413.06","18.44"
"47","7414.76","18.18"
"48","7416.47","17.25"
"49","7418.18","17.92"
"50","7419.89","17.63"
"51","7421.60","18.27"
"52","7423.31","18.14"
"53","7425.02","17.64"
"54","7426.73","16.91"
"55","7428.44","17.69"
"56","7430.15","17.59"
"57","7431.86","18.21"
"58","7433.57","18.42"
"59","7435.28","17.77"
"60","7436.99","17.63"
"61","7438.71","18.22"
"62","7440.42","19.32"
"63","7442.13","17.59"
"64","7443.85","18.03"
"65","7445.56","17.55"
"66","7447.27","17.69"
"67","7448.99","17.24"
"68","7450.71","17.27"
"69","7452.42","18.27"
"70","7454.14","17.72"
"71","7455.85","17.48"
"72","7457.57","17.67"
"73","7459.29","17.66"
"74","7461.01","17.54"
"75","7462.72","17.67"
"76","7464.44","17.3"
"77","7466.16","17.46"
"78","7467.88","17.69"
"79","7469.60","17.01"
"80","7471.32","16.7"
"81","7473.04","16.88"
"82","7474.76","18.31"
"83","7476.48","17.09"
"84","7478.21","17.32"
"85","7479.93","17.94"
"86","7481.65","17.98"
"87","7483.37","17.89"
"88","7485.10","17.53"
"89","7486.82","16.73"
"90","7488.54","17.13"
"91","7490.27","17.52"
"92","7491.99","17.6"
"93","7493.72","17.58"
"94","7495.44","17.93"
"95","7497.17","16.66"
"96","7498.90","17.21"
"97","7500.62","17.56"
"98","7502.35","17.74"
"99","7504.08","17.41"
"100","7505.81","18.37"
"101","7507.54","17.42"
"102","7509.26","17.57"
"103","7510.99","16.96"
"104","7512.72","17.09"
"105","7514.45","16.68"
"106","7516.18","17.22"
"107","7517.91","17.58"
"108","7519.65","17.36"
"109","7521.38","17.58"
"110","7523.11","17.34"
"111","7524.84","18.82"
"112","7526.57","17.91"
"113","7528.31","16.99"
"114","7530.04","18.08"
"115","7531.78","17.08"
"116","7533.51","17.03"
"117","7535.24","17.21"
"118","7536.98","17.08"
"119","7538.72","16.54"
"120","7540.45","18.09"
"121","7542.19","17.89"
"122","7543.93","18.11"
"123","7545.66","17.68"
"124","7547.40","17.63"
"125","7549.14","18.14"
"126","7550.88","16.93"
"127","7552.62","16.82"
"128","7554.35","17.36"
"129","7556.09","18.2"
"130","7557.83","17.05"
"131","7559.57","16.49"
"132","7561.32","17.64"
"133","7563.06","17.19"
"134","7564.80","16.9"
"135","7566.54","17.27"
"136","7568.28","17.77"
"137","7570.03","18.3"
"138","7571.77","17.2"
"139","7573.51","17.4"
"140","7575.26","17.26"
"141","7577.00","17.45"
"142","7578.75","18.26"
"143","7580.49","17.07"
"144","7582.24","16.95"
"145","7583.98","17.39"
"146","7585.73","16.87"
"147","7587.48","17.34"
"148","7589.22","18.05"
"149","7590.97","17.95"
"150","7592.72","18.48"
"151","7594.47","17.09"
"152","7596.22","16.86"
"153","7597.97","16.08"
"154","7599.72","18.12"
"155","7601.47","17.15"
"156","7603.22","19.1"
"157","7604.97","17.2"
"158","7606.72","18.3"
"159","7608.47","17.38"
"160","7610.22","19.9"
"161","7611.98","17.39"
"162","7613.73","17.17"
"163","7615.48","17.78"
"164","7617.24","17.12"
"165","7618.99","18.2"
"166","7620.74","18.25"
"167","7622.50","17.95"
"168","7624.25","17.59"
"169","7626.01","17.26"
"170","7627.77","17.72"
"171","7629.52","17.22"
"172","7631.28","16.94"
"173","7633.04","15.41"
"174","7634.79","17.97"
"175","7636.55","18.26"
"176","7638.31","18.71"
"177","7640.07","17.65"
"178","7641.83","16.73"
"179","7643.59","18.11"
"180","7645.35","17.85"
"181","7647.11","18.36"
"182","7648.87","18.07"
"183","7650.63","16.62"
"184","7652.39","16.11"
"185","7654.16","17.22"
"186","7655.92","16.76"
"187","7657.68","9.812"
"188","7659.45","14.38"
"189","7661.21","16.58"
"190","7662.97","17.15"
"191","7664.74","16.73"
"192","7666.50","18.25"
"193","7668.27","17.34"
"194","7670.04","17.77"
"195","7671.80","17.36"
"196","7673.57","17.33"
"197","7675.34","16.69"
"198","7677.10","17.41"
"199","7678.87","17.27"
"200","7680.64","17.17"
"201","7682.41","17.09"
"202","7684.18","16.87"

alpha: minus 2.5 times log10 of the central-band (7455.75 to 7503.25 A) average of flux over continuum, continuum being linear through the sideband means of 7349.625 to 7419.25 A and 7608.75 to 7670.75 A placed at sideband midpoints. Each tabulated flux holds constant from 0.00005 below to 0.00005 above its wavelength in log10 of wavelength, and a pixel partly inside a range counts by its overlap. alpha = 0.03 mag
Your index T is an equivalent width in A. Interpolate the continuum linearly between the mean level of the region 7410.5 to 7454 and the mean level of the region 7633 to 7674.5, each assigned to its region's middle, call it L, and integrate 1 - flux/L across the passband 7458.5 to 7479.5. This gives 0.4 A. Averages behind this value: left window 17.9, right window 17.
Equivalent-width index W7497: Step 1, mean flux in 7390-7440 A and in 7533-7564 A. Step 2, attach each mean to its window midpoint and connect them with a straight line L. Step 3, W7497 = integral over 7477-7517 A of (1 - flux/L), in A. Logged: 0.5 A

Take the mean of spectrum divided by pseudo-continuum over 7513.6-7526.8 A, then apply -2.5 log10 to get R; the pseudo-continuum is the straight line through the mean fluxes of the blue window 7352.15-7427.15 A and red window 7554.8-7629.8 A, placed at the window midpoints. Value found 0.02 mag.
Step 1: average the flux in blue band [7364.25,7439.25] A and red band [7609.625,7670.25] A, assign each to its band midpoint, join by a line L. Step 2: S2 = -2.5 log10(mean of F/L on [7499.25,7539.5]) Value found 0.02 mag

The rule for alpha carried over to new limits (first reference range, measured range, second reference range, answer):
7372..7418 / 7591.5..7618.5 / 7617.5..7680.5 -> -0.02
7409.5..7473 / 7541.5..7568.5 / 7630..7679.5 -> -0.01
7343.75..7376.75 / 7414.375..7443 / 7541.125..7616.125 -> 0.02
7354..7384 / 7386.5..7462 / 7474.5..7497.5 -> 0.01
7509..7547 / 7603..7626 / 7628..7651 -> -0.02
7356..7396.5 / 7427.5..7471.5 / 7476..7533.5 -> 0.01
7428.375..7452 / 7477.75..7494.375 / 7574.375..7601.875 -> 0.01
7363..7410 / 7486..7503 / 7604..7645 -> 0.04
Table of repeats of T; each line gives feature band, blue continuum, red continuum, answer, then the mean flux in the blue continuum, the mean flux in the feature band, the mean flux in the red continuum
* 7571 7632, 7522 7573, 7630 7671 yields -1.5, 17.5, 17.6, 16.9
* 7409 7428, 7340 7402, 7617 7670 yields 0.4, 18.5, 17.8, 17.1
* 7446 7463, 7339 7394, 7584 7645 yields 0.5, 18.5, 17.6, 17.6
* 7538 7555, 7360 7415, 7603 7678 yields 0.2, 18.4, 17.5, 17.3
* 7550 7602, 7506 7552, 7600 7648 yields 0.7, 17.5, 17.4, 17.7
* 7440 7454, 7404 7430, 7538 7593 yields 0.0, 17.9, 17.8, 17.5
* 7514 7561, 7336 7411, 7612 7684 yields 0.5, 18.4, 17.4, 17.1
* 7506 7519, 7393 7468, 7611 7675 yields 0.2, 17.9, 17.3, 17.1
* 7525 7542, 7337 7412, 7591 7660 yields 0.3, 18.4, 17.4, 17.3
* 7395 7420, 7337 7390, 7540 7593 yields 0.3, 18.5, 18.1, 17.5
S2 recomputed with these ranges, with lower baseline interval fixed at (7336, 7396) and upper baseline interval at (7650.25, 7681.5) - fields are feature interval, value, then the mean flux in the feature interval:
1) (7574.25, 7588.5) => -0.01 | 17.3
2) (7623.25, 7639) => -0.04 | 17.4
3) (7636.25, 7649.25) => -0.08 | 17.9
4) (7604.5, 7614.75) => -0.06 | 17.9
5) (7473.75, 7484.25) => 0.00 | 17.7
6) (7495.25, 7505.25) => 0.01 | 17.4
